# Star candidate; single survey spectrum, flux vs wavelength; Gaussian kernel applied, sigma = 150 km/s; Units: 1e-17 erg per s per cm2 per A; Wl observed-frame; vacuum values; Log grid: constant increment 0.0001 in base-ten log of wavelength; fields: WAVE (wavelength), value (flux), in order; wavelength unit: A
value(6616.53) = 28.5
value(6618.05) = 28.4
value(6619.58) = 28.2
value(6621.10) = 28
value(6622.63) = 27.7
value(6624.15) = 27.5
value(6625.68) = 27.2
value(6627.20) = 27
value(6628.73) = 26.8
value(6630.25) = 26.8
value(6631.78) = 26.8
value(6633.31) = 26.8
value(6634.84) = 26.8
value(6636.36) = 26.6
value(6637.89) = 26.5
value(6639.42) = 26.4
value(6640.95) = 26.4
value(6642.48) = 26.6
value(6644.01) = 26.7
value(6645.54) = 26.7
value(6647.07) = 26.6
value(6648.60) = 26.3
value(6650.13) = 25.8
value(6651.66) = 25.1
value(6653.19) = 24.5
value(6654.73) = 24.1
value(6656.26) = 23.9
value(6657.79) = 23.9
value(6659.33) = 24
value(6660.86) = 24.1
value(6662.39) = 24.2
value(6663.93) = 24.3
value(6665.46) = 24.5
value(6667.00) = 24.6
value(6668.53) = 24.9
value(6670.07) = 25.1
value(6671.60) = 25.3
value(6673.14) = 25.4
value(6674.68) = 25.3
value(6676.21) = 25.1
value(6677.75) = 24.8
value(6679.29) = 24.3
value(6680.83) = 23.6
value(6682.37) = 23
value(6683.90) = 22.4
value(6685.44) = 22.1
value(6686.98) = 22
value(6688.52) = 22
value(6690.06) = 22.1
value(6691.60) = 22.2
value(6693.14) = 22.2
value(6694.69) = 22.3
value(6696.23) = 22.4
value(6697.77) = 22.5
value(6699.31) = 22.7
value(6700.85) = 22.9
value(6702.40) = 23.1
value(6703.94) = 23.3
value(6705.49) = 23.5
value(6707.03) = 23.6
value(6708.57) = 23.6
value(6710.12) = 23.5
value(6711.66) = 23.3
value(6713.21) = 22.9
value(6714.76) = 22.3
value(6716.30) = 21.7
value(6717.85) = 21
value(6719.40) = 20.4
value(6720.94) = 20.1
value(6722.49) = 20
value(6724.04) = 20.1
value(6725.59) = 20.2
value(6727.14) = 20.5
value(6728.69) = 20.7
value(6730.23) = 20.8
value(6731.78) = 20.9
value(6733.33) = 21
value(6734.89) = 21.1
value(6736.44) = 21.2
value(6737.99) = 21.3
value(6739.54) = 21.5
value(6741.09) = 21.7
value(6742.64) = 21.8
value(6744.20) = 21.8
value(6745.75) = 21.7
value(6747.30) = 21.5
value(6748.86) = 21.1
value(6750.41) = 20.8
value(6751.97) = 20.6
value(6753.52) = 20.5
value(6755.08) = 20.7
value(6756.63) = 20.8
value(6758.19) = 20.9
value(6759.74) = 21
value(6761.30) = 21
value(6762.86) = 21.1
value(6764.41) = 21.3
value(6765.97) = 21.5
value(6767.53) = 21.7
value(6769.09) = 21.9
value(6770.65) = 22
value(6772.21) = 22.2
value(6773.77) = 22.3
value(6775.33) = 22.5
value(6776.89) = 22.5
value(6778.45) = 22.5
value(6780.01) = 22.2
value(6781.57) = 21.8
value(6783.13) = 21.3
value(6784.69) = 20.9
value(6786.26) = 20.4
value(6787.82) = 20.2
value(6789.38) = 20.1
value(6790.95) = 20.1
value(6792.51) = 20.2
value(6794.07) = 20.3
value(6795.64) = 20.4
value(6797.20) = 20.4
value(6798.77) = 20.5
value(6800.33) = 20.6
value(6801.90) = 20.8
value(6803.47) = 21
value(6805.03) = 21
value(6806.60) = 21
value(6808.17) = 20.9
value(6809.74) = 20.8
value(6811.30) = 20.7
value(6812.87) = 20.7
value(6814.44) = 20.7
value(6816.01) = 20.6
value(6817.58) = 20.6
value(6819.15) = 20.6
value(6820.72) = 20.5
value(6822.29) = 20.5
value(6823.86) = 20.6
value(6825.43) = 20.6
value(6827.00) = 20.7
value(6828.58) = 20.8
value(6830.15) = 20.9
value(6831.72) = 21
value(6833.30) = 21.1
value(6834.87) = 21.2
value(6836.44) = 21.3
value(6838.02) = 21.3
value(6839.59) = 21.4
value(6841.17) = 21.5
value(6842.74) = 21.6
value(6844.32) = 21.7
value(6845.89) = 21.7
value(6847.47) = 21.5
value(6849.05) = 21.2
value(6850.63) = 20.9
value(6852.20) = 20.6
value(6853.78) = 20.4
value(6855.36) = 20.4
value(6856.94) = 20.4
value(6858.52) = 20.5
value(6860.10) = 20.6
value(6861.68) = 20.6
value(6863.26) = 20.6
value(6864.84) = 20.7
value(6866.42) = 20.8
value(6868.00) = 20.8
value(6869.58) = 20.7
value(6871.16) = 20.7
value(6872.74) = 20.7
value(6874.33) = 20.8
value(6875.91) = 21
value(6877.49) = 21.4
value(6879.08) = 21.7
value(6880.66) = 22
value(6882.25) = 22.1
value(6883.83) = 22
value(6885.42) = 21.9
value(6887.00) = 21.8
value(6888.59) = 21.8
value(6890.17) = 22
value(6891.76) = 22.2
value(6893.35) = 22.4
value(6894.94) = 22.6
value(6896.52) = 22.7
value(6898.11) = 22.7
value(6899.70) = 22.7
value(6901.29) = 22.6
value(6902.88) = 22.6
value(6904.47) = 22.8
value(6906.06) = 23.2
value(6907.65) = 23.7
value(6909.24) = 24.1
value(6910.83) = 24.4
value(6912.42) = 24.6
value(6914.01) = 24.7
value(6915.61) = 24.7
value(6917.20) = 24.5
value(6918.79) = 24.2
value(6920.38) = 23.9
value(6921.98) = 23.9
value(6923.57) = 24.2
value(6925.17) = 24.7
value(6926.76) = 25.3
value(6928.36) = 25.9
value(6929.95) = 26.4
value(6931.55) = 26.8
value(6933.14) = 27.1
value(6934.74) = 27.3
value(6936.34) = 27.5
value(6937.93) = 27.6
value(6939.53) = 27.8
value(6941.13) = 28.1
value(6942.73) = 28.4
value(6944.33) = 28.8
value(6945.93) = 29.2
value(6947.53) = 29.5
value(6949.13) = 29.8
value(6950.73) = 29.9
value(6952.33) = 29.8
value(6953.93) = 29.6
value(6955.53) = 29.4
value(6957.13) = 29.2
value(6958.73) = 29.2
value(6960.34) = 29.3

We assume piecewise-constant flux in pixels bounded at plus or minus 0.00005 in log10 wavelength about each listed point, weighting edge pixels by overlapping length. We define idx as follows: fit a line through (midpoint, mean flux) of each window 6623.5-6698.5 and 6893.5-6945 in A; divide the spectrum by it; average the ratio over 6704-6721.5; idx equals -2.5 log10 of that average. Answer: 0.11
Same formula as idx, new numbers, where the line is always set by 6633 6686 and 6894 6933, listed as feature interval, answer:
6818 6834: 0.18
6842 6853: 0.15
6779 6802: 0.19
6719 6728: 0.22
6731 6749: 0.16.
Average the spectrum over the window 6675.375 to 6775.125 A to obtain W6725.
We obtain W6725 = 21.9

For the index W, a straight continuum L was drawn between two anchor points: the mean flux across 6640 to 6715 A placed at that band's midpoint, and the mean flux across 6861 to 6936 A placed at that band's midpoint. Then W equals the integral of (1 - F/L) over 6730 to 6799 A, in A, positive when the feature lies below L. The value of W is 7.1 A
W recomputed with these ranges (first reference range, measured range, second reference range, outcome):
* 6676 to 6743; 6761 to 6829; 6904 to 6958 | 7.93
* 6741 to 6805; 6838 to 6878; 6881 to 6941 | 3.58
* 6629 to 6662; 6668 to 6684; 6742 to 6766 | -0.05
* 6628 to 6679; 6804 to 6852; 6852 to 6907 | 3.12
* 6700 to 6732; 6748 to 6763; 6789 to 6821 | 0.32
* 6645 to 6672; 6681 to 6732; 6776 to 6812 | 3.11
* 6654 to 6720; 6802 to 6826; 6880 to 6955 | 3.53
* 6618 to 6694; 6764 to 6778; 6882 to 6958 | 1.79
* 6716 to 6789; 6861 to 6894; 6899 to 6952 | 4.28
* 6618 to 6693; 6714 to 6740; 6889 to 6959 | 4.61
